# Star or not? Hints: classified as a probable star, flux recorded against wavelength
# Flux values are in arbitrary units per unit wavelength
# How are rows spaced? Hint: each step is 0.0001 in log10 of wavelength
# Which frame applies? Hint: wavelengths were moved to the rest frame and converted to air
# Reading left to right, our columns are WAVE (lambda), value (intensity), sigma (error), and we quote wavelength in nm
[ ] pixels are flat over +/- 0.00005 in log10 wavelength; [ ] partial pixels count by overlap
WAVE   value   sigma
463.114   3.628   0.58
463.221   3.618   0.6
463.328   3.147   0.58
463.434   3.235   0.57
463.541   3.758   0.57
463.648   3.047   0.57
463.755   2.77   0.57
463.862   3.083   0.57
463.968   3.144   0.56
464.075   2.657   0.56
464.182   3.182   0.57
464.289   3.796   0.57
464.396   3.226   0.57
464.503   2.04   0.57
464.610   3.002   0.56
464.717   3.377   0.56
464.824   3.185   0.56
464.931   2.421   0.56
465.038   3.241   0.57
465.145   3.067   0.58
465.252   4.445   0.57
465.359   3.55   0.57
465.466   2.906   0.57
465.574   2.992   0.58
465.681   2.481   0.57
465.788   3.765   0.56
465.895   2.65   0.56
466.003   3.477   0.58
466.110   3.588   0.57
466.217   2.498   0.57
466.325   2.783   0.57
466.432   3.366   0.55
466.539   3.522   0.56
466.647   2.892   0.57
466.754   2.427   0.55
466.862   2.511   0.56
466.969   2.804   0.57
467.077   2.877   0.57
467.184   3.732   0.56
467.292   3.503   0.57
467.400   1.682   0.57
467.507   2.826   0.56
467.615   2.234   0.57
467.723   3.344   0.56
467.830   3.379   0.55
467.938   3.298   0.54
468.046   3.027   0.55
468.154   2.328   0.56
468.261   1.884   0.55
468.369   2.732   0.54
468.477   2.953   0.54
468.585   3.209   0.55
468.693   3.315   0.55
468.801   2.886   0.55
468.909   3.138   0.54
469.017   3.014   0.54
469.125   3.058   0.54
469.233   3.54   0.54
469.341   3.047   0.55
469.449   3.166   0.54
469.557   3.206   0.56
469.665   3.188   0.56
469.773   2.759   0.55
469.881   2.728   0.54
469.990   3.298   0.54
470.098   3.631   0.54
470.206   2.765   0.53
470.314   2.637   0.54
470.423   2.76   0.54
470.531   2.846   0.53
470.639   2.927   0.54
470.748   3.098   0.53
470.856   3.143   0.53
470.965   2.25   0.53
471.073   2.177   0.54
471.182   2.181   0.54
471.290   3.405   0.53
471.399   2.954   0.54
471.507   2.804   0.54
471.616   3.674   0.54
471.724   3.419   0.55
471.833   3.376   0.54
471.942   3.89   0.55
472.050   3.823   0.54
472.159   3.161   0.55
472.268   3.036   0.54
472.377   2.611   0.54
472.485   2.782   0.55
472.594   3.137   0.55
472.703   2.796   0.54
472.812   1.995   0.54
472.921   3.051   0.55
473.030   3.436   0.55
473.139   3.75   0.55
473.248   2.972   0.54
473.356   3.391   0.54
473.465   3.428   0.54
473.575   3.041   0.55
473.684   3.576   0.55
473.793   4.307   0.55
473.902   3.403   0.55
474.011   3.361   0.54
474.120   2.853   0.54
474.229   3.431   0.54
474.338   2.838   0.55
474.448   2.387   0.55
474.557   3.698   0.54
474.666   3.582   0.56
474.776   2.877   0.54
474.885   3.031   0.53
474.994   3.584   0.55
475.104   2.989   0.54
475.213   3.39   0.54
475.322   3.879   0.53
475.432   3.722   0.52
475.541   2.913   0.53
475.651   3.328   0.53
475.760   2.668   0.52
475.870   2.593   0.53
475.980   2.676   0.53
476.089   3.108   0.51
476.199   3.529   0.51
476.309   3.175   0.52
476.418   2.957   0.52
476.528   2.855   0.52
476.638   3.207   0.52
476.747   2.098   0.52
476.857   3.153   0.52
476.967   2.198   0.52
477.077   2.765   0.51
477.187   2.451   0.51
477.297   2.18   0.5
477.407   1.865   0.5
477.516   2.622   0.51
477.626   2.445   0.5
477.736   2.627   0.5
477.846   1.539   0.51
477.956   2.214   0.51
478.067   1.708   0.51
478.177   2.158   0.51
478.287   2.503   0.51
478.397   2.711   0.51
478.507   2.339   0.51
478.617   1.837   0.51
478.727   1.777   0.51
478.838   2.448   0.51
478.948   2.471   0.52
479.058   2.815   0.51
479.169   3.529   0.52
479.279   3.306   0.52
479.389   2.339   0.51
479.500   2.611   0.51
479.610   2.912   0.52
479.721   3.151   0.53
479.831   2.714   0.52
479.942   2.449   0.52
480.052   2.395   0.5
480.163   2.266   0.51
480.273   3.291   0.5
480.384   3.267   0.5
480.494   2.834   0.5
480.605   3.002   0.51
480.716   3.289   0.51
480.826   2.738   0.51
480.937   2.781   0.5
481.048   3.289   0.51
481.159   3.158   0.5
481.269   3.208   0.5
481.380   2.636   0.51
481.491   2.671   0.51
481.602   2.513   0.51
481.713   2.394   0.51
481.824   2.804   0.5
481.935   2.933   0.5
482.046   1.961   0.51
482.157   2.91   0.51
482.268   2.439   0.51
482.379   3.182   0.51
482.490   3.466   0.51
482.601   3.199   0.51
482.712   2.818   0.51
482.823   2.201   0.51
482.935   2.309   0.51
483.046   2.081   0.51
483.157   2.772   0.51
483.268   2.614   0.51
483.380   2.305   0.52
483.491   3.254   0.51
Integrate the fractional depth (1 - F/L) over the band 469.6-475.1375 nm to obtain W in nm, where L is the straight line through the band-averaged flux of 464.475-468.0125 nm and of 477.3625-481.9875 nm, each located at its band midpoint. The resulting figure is -0.50 nm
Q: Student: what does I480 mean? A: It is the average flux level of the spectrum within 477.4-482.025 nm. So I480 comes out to 2.64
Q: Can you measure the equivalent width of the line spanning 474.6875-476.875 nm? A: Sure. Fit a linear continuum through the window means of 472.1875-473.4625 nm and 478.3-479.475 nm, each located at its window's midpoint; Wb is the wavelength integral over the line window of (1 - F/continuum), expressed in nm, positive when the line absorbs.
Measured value -0.23 nm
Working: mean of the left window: 3.02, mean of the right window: 2.56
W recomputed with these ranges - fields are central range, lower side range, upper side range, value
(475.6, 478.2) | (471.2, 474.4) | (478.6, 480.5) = 0.29 nm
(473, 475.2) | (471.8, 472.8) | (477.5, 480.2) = -0.26 nm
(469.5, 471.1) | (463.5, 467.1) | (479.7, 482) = 0.05 nm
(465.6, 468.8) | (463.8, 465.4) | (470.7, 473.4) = 0.19 nm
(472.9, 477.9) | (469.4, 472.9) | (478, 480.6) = -0.40 nm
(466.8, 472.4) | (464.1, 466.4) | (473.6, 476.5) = 0.32 nm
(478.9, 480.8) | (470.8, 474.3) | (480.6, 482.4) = 0.00 nm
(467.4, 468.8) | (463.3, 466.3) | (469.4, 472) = 0.11 nm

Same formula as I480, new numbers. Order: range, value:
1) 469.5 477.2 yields 3.08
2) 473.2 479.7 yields 2.85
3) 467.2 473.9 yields 3.04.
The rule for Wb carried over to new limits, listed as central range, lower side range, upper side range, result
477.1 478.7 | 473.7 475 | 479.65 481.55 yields 0.43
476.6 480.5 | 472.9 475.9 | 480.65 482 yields 0.64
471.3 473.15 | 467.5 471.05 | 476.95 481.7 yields -0.19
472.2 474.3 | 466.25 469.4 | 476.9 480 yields -0.38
